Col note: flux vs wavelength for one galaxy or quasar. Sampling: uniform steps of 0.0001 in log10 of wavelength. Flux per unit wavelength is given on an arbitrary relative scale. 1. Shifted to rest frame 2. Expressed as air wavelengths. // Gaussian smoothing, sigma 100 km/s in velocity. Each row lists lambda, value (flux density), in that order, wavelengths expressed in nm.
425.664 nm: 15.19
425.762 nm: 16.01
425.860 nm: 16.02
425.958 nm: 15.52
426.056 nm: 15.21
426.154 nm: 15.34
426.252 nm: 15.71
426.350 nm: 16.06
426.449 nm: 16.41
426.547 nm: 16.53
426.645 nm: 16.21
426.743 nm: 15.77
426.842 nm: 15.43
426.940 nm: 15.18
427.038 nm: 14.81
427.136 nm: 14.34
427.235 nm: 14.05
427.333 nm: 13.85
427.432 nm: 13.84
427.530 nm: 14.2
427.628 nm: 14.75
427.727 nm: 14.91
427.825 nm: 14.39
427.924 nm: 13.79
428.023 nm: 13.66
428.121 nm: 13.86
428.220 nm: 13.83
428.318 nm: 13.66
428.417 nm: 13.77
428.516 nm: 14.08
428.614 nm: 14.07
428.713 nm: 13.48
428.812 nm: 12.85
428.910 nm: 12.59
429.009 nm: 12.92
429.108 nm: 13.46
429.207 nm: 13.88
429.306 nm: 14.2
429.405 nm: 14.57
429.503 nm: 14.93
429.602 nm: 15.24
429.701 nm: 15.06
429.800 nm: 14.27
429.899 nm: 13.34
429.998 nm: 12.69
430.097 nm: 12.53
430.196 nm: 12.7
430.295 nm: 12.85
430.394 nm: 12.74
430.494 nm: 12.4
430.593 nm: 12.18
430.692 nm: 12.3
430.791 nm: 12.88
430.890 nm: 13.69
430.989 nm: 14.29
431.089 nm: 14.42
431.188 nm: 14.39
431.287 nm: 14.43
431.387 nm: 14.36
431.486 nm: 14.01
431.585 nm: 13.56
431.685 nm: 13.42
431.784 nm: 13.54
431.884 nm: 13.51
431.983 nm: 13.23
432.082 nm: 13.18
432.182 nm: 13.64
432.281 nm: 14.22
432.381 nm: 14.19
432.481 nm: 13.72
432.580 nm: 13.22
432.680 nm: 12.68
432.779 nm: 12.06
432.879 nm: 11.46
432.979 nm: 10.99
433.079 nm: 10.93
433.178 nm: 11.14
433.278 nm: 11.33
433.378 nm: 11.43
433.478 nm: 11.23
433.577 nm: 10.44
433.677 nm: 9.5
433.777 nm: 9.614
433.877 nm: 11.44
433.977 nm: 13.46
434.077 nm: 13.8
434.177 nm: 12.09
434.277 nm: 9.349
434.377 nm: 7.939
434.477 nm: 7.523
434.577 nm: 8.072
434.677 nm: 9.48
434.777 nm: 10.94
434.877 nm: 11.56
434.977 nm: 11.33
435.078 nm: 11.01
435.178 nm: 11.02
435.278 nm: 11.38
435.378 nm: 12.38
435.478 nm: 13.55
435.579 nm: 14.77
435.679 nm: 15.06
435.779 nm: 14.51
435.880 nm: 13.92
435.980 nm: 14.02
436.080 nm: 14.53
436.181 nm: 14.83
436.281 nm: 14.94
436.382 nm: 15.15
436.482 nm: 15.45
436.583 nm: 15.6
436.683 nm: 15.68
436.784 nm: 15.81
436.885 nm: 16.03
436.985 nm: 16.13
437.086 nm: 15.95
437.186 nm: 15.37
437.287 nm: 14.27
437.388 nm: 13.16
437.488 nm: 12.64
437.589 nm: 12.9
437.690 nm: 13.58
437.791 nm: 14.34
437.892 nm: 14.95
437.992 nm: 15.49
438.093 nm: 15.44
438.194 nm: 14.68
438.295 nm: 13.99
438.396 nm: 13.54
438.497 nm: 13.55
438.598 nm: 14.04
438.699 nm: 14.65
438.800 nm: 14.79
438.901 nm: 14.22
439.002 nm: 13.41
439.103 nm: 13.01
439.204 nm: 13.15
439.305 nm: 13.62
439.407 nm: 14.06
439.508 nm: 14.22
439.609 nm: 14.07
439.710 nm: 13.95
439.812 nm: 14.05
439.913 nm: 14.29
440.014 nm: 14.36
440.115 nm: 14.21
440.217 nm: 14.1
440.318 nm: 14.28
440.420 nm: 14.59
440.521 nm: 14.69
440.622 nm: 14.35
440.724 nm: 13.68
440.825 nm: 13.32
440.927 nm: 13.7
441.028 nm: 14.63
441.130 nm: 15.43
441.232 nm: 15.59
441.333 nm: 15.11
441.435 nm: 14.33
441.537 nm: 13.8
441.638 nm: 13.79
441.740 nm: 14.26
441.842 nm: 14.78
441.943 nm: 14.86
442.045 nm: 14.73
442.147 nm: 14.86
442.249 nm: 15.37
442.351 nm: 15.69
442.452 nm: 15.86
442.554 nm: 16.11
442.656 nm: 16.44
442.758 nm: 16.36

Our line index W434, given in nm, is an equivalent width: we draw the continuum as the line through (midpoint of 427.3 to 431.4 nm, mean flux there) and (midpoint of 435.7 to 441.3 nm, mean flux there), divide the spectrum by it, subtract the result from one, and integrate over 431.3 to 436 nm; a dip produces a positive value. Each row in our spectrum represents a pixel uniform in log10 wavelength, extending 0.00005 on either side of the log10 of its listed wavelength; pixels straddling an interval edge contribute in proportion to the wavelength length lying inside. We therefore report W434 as 0.64 nm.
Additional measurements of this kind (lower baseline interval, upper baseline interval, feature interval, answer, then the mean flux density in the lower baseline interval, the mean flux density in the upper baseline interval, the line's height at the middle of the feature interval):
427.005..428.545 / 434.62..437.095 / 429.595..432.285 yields 0.09 nm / 14.1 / 13.8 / 14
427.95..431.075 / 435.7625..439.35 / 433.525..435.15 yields 0.42 nm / 13.5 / 14.5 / 14.1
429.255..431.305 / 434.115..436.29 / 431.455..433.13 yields -0.01 nm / 13.6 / 12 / 12.9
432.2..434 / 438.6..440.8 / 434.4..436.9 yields -0.06 nm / 11.8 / 14.1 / 12.7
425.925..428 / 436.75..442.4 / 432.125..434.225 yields 0.38 nm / 15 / 14.4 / 14.7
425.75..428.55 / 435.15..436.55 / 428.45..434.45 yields 0.67 nm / 14.9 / 14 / 14.4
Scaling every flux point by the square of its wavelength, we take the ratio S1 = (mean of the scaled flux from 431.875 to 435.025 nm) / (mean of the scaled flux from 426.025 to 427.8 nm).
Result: 0.8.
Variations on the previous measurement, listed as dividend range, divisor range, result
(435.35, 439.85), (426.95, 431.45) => 1.09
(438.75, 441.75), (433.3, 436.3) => 1.23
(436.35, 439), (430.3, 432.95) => 1.13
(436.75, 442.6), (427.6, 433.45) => 1.13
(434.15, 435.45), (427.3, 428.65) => 0.76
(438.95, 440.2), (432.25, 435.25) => 1.27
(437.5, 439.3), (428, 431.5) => 1.07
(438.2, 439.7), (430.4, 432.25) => 1.07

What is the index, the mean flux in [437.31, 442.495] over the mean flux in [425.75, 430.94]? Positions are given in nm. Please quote 1.0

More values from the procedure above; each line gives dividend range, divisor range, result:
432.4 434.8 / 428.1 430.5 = 0.81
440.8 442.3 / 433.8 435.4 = 1.36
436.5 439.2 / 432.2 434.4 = 1.24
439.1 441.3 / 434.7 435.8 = 1.15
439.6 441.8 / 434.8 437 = 1.02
